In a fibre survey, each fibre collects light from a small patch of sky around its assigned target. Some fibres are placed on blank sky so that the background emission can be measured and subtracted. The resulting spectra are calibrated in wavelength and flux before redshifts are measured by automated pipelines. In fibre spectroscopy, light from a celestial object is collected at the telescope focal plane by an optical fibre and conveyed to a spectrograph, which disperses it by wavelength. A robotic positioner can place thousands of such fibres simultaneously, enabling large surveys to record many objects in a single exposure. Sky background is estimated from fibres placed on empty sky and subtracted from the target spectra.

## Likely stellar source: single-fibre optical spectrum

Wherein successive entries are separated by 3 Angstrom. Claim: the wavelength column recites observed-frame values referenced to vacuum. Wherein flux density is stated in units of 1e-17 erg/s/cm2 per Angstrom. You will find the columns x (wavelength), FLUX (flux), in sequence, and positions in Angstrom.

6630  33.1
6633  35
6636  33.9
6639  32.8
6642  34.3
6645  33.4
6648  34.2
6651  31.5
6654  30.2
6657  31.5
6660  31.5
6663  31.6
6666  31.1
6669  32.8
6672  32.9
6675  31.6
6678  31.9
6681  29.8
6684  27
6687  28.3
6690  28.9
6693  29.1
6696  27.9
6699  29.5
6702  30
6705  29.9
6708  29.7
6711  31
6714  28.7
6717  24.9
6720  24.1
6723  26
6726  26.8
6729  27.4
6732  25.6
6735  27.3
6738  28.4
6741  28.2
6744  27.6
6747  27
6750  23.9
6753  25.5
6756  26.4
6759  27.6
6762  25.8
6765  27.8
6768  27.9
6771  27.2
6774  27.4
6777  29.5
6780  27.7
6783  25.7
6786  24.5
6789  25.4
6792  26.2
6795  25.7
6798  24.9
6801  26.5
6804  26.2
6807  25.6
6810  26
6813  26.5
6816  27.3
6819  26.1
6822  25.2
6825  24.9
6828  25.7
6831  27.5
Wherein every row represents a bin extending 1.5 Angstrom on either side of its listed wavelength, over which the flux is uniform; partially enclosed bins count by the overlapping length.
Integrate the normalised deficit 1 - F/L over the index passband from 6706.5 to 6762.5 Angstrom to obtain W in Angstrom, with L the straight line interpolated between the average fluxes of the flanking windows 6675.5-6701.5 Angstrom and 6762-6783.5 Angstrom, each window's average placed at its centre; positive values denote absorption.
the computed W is 2.65 Angstrom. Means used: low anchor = 29.2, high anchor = 27.6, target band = 27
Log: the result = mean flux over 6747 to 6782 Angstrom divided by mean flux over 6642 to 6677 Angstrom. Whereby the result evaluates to 0.84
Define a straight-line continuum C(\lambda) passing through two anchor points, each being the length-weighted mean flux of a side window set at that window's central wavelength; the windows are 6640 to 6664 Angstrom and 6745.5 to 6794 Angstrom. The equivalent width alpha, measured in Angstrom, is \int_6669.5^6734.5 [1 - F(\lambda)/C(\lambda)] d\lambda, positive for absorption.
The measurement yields 2.68 Angstrom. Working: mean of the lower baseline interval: 32.3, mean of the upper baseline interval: 26.6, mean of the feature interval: 28.7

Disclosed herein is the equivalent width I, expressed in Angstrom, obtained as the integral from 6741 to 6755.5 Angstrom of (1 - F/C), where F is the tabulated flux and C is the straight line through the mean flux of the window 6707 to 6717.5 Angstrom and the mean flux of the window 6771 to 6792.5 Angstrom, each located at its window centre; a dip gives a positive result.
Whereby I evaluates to 0.8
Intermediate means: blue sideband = 28.9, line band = 26.3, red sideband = 26.7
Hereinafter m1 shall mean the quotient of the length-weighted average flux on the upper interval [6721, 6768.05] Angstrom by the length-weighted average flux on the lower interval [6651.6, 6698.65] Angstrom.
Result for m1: 0.9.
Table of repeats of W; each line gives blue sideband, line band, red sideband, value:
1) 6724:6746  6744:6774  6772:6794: 0.3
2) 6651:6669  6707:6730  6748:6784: 1.3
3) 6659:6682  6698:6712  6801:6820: 0.2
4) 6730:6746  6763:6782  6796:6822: -0.7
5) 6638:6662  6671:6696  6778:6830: 1.0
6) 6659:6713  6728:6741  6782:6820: 0.5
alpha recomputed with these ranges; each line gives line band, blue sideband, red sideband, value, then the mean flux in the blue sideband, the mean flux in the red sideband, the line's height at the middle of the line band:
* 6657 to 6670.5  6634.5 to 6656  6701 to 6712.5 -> 0.14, 32.9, 30.2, 32.1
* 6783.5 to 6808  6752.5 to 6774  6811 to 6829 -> 0.71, 27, 26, 26.4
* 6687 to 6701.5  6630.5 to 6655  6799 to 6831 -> 1.03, 33.2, 26.1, 31.1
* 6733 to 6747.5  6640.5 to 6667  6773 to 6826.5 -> 0.47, 32.2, 26.2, 28.6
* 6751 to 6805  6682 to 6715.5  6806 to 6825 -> 0.98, 29.1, 26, 27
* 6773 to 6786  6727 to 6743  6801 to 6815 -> -0.29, 27.4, 26.2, 26.6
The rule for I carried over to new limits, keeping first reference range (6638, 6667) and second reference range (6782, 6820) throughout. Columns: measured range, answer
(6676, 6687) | 0.5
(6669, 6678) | -0.3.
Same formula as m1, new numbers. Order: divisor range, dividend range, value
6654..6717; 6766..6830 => 0.87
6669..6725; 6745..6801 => 0.91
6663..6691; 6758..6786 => 0.89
